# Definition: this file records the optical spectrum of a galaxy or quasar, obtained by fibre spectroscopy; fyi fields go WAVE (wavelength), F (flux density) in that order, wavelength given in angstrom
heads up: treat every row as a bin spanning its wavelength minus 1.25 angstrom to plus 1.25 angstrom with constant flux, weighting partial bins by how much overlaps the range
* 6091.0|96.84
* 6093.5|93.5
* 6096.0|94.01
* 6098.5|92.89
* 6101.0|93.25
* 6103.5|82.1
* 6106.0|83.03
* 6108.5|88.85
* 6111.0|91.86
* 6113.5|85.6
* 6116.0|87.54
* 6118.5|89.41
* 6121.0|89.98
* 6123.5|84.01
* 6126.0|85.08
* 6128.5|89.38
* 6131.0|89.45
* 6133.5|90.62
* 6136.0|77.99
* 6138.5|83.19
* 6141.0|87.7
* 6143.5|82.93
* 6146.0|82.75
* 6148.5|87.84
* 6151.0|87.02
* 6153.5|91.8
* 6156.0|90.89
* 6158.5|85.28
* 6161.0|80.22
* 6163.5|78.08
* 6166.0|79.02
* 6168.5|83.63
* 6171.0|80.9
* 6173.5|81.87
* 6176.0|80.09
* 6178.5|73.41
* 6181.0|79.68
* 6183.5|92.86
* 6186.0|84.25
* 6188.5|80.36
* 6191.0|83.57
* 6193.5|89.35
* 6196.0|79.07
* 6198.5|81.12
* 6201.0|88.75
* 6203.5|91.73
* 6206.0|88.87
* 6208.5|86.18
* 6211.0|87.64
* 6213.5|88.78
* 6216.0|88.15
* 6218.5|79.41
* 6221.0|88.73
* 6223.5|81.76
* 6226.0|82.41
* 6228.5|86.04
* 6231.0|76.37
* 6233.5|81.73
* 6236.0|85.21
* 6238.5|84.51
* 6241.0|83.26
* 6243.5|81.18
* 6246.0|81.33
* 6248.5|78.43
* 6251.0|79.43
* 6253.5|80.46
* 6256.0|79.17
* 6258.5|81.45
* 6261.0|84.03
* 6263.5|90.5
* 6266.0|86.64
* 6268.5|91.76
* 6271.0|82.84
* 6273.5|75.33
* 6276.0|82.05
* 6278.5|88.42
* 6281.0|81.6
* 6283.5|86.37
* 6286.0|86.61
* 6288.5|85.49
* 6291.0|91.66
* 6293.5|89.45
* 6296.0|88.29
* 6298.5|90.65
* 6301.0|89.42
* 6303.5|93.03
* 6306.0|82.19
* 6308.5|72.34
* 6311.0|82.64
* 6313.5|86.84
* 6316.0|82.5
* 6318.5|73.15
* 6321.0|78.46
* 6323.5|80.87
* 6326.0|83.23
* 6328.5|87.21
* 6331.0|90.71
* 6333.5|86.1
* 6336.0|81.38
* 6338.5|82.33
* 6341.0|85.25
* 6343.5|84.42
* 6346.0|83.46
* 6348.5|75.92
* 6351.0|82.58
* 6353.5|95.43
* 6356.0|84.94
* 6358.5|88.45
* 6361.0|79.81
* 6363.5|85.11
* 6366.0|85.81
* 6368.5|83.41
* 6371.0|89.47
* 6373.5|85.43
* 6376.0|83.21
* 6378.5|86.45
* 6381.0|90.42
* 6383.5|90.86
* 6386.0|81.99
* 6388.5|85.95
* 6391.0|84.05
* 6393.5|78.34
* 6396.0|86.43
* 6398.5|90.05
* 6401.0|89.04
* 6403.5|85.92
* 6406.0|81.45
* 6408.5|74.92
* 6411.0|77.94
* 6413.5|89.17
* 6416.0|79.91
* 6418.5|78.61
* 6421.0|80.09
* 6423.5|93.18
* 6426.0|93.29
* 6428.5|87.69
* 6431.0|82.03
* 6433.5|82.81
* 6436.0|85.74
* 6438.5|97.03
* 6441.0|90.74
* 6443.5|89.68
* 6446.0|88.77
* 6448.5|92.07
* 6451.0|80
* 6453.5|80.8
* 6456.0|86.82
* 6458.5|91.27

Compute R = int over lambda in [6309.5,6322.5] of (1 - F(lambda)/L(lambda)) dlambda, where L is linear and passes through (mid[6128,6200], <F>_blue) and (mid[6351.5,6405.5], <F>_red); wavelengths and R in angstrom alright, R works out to 0.75 angstrom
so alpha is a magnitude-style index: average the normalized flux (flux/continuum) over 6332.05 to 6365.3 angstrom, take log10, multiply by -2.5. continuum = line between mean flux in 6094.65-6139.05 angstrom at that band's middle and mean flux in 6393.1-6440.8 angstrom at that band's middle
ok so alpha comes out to 0.02 mag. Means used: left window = 87.8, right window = 85.2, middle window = 84.3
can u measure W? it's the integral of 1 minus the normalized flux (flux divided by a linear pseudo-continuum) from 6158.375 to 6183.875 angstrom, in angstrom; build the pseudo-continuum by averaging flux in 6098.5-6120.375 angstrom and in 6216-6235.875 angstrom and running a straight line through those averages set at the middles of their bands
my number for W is 1.3 angstrom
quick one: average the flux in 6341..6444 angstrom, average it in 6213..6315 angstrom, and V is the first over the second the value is 1.01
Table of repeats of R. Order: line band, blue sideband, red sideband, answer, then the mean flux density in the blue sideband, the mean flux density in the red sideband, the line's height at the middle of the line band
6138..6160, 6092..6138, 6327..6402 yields 0.3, 88.2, 85.4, 87.8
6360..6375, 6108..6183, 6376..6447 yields 0.1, 84.9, 85.7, 85.6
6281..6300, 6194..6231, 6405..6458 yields -0.6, 85.4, 85.5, 85.4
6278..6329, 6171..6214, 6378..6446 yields 0.2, 84.4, 85.7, 85.1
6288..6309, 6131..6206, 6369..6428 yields -0.7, 84.2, 85.1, 84.7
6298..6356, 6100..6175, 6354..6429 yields 1.0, 85.7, 85.1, 85.3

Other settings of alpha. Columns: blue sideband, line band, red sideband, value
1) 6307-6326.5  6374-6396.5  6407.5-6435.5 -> -0.04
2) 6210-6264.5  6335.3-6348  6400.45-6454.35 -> 0.02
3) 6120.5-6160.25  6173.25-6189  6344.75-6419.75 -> 0.06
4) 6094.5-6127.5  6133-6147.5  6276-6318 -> 0.05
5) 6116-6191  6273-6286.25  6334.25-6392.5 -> 0.02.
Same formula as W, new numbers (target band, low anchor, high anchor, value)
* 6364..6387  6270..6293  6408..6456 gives -0.28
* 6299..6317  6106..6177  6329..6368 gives 0.10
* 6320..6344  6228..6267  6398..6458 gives -0.02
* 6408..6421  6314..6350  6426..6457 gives 0.86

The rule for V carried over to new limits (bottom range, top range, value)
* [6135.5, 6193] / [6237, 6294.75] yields 1.01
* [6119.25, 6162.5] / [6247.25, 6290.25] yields 0.97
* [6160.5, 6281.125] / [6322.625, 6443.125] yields 1.02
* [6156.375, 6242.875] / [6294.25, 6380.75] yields 1.01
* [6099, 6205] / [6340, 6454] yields 1.00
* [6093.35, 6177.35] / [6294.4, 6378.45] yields 0.98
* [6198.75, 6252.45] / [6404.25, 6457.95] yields 1.01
